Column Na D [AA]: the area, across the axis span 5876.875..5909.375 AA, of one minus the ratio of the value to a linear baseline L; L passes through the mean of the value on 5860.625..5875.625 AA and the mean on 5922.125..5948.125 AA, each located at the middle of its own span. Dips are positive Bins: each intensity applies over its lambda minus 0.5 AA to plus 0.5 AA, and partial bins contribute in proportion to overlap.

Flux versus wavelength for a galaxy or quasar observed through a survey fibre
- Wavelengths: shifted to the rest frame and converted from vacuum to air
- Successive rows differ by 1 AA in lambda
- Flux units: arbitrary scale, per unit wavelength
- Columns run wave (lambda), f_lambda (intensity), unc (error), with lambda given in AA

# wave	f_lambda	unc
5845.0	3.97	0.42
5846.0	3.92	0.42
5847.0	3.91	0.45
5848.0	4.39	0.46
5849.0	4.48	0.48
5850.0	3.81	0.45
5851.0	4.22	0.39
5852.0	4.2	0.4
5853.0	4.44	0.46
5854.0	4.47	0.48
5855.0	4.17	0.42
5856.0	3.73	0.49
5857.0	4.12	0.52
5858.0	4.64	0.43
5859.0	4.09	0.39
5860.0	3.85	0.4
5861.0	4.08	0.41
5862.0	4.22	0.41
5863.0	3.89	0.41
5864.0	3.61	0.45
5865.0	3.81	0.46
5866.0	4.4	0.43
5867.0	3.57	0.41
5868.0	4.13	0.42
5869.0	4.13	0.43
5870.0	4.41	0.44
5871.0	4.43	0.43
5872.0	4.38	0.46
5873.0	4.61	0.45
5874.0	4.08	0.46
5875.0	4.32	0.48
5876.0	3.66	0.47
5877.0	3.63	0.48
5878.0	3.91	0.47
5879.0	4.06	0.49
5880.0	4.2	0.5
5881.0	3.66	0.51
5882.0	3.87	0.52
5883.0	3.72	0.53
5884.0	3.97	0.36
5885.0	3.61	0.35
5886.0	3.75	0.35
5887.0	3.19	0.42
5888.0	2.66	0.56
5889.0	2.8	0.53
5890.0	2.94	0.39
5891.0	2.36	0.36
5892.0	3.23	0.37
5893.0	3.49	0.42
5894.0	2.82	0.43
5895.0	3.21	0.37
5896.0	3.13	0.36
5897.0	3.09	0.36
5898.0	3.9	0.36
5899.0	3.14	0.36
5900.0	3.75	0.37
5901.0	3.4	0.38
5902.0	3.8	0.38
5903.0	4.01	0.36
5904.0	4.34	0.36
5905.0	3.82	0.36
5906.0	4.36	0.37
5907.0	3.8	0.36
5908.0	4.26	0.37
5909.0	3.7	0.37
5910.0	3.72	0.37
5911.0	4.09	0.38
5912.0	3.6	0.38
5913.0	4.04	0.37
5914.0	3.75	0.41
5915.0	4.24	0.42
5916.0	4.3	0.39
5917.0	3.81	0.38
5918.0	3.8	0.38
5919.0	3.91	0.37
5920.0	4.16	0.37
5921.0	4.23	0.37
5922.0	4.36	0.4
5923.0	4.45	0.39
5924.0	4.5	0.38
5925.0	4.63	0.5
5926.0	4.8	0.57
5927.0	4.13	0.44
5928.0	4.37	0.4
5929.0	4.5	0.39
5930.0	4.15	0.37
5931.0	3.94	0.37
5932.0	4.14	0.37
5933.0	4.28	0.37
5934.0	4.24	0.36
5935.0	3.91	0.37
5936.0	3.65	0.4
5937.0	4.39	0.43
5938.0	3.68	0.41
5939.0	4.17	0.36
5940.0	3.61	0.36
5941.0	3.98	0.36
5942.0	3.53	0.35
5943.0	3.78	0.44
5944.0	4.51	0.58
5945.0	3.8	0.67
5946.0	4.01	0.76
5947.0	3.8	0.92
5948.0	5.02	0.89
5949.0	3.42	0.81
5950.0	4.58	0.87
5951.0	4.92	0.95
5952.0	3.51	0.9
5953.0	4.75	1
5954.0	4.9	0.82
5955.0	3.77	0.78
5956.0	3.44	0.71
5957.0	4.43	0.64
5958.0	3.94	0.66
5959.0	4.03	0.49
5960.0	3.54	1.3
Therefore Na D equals 4.5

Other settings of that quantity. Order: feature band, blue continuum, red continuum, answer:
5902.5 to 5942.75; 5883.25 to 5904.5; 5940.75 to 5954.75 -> -3.10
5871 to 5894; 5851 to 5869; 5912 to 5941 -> 2.60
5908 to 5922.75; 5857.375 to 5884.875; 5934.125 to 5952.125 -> 0.14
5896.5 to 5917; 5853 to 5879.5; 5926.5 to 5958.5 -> 1.23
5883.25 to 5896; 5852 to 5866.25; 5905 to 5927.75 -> 2.89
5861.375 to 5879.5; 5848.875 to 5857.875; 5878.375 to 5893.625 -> -1.34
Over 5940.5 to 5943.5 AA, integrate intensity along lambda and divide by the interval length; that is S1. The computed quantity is 3.76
